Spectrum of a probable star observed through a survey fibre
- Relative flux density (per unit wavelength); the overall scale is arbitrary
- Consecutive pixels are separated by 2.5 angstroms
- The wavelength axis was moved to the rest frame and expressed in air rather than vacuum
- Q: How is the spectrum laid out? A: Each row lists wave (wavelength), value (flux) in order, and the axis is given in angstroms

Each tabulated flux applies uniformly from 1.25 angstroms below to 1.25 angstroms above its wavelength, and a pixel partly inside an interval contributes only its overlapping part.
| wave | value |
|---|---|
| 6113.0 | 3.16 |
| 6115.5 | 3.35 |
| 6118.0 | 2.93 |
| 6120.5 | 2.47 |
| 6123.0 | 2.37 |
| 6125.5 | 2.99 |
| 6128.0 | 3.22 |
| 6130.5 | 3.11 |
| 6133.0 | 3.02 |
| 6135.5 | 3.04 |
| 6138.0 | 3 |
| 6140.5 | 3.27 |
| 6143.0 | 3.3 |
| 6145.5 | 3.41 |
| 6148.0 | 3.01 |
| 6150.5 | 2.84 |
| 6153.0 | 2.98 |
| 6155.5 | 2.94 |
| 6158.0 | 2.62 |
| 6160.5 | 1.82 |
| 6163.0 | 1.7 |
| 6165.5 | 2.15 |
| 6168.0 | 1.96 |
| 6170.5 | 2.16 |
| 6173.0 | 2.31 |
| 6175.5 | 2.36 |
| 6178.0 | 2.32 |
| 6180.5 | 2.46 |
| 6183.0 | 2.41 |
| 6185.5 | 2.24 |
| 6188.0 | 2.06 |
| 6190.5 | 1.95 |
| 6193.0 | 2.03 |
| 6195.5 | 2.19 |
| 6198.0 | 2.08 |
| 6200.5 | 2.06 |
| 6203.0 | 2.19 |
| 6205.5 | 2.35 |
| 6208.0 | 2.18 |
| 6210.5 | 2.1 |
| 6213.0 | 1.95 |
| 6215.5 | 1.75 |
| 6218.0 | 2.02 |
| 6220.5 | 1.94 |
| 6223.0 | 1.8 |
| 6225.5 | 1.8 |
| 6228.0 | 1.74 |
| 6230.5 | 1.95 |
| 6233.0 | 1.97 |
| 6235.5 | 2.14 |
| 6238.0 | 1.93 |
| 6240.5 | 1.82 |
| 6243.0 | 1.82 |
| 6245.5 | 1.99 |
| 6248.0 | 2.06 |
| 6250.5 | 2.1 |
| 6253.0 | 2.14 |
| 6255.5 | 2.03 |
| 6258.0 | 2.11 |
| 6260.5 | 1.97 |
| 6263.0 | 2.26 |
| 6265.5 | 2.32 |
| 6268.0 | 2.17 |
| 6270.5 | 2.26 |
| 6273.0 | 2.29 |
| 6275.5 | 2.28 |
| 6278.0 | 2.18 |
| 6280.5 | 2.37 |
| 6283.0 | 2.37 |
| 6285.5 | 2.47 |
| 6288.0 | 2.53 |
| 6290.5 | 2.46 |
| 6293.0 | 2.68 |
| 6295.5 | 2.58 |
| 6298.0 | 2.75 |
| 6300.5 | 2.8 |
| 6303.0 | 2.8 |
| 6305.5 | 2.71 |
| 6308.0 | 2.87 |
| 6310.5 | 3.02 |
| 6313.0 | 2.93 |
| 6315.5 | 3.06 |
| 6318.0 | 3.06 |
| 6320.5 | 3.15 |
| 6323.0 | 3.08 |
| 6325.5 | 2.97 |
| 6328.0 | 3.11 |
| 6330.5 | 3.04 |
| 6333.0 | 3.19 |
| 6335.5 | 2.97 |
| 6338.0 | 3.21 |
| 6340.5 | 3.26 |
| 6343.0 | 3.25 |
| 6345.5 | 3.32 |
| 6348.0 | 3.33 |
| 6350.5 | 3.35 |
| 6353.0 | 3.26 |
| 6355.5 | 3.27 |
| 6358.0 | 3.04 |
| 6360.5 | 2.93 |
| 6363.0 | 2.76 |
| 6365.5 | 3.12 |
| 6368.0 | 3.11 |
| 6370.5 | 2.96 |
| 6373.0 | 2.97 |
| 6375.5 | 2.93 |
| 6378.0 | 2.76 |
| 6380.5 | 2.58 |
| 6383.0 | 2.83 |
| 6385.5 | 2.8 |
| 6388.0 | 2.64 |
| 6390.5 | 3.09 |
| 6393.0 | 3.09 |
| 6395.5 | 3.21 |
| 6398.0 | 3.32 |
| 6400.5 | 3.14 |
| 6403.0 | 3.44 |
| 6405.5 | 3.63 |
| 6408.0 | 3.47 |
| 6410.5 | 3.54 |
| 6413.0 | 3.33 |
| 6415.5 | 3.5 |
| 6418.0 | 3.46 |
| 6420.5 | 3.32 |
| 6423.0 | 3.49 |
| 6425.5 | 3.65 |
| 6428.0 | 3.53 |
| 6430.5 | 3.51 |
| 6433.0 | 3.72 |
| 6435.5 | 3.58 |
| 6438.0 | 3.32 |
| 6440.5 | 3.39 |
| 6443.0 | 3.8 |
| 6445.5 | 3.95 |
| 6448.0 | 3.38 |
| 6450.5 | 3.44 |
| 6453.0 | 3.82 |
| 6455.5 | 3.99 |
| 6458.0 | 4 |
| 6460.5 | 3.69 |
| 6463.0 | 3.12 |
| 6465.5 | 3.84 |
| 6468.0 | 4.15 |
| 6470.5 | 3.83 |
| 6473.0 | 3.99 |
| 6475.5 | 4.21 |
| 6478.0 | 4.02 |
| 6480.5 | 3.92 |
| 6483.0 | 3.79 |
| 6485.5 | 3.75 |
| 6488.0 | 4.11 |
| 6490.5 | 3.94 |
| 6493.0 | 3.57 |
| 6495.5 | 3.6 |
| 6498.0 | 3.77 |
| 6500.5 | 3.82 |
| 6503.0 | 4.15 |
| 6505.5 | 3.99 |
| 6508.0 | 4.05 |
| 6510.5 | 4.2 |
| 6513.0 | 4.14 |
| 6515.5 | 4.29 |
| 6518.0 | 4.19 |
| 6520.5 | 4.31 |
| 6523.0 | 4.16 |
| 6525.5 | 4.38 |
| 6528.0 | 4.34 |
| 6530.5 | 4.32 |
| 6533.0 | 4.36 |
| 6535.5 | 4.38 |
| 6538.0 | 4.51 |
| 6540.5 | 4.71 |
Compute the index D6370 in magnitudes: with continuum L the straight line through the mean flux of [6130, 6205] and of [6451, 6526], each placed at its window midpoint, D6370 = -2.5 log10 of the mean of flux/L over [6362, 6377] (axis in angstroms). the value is 0.15 mag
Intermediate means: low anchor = 2.49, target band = 2.98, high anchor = 3.95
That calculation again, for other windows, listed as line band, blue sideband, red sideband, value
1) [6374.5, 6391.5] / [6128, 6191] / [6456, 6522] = 0.25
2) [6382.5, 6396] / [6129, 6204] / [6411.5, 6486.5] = 0.17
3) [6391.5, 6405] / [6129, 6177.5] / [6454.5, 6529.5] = 0.11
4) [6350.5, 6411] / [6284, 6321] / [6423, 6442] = 0.05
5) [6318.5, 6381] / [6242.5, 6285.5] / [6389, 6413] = -0.07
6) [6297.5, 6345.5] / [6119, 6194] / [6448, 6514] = 0.08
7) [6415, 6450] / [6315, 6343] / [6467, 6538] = 0.04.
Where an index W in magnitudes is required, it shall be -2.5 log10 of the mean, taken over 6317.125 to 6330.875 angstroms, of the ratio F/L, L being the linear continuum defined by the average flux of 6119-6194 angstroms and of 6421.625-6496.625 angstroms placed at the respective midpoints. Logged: 0.05 mag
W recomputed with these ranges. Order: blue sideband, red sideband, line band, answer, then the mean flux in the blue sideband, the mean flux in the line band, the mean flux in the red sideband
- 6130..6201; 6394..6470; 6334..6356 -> -0.01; 2.51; 3.25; 3.56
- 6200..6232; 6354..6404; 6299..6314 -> -0.12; 1.99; 2.85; 3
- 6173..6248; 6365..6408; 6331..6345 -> -0.15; 2.06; 3.18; 3.05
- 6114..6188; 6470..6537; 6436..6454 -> 0.07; 2.67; 3.58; 4.06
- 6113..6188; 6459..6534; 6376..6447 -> 0.11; 2.68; 3.32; 4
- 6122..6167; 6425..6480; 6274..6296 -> 0.31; 2.82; 2.43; 3.73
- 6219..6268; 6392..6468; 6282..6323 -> -0.12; 2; 2.78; 3.53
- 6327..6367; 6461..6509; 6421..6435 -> 0.00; 3.15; 3.57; 3.87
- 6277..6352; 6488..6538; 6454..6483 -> -0.01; 2.9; 3.88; 4.11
